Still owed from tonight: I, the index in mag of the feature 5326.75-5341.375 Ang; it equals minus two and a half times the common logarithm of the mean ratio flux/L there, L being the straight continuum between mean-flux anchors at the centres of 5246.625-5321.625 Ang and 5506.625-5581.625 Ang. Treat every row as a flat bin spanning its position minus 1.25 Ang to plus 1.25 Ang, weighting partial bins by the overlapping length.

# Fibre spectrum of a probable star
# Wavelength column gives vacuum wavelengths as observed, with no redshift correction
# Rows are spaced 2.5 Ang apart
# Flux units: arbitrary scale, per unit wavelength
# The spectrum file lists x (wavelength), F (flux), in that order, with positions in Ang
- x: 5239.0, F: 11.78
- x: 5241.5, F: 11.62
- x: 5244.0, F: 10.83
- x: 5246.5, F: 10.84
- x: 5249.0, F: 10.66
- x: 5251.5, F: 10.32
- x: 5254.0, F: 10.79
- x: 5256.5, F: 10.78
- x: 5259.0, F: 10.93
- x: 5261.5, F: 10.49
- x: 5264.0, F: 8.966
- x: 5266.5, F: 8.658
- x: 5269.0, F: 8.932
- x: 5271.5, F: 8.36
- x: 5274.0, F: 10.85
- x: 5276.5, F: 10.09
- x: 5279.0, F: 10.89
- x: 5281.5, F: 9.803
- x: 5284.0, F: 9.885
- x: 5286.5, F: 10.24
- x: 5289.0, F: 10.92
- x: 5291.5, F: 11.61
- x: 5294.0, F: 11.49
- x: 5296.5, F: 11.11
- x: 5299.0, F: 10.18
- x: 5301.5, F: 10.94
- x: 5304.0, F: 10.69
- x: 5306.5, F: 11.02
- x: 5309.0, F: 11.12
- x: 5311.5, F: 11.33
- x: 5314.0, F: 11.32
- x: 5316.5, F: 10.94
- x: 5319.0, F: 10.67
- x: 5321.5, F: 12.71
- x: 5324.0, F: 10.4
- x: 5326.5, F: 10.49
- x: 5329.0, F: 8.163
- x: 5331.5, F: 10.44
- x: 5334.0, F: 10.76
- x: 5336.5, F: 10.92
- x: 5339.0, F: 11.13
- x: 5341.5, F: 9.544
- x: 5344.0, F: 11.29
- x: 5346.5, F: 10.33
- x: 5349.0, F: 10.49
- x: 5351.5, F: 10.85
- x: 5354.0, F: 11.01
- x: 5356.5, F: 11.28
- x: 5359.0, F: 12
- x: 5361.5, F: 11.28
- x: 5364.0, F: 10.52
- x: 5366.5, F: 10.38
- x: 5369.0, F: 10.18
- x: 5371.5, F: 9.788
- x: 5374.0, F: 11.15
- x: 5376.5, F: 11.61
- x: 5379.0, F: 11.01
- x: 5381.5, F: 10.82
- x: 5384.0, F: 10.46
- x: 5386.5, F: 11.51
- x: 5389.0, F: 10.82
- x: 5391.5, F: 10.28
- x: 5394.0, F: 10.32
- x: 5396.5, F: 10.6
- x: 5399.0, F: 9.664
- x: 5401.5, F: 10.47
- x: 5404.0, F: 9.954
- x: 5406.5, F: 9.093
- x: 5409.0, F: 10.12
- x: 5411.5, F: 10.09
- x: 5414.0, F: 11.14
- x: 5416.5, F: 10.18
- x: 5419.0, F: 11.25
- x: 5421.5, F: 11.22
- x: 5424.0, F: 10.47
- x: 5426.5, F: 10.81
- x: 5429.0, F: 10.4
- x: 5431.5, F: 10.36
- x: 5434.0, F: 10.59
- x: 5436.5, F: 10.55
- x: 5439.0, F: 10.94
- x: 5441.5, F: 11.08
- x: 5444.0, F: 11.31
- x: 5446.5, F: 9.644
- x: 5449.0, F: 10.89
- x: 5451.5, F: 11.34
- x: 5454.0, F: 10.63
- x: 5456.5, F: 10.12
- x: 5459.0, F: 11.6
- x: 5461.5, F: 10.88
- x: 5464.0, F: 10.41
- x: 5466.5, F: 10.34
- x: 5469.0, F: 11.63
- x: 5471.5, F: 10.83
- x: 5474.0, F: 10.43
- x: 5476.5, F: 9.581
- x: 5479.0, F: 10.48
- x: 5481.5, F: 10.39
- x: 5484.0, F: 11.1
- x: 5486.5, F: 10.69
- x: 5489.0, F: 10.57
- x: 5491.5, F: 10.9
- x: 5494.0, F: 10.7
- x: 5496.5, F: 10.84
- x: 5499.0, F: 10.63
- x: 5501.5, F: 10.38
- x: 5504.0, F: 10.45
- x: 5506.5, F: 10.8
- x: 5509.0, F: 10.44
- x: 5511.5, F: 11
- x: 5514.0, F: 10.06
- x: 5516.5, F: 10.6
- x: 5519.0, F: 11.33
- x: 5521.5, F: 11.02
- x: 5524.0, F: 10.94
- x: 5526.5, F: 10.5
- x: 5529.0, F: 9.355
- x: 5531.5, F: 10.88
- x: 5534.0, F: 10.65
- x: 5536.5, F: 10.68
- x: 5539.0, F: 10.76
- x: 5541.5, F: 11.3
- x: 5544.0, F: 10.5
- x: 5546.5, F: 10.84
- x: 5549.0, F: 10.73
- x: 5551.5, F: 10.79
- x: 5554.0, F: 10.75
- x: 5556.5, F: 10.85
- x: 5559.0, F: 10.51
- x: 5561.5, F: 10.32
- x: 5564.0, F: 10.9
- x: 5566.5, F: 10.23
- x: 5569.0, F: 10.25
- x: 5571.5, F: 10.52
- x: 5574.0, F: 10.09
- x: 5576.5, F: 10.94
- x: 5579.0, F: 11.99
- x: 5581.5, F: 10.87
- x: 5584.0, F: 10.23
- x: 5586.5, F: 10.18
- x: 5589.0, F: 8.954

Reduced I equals 0.03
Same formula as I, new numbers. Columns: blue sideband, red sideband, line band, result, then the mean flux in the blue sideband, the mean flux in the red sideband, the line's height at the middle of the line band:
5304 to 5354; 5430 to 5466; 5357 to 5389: -0.02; 10.7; 10.7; 10.7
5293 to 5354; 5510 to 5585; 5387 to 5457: 0.02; 10.8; 10.7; 10.7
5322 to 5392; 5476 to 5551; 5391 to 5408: 0.07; 10.7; 10.6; 10.7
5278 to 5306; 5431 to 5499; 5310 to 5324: -0.06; 10.7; 10.7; 10.7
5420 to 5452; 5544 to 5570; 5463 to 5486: 0.01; 10.7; 10.6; 10.7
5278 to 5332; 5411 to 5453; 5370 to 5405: 0.01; 10.7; 10.7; 10.7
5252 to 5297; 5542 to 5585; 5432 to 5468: -0.02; 10.3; 10.7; 10.5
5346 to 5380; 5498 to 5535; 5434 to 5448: 0.00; 10.9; 10.6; 10.7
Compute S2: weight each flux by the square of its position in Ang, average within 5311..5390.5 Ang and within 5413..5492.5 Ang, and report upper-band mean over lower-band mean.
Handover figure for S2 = 1.0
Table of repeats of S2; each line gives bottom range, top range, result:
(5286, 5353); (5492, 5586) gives 1.07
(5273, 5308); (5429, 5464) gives 1.06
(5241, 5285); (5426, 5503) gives 1.13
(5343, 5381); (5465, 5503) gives 1.02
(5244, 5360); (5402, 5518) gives 1.06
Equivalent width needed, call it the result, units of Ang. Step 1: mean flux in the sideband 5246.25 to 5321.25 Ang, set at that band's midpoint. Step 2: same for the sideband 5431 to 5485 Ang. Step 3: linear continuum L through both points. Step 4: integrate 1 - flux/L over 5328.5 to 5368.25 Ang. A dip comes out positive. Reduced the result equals -0.4 Ang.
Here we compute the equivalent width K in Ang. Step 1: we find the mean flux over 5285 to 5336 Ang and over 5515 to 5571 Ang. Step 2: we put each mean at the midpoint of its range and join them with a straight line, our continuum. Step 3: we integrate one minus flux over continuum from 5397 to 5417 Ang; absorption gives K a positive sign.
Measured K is 1.2 Ang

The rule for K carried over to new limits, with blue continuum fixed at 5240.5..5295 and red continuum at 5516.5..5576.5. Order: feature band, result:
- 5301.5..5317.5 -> -1.0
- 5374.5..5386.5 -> -0.7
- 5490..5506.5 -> -0.1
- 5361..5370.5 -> -0.1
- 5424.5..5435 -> 0.0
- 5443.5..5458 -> -0.1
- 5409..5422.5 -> -0.3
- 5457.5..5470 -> -0.5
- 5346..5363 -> -1.0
